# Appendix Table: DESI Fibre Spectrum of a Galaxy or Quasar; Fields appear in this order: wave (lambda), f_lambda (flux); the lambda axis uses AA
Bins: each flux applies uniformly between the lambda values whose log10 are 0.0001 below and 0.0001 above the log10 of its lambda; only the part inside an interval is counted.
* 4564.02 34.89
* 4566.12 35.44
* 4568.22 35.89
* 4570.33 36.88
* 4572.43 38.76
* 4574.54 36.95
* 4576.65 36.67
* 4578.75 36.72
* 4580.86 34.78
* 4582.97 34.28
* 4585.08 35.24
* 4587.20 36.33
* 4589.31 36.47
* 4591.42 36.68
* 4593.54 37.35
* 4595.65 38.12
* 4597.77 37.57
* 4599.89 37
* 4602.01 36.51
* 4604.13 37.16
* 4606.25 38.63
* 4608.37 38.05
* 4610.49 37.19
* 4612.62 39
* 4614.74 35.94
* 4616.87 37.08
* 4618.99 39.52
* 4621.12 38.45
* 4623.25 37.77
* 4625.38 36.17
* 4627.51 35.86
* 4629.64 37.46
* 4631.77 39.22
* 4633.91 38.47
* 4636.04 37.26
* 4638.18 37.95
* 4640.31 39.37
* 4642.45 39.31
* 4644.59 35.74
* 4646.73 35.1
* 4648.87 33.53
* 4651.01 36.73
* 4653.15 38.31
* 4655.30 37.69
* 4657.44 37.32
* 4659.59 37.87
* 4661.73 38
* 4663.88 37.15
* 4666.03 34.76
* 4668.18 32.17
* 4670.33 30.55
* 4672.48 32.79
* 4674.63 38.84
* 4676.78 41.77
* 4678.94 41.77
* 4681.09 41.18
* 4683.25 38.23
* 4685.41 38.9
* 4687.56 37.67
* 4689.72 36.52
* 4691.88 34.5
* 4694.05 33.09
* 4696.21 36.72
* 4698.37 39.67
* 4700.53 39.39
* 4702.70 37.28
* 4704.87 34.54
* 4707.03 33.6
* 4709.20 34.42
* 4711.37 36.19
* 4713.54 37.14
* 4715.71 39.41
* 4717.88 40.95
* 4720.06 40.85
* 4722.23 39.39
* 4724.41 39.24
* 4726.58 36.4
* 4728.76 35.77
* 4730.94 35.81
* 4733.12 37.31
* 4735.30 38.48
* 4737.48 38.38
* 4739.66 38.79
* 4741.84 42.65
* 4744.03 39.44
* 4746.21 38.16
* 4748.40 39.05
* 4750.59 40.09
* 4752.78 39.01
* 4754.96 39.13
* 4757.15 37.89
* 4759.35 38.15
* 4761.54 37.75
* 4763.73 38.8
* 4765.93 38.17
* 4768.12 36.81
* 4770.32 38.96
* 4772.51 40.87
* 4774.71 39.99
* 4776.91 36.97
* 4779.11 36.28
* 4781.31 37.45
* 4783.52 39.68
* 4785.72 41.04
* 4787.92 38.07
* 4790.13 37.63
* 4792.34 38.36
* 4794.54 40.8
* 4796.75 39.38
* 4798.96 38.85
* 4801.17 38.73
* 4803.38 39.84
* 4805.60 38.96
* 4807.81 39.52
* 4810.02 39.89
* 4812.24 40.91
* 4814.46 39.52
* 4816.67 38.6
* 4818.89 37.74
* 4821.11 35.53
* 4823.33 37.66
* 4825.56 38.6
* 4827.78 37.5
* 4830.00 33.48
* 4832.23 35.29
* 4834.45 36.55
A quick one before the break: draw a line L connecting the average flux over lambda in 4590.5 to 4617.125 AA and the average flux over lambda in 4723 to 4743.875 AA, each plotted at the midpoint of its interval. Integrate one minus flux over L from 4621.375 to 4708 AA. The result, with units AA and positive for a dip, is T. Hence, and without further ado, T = 1.7 AA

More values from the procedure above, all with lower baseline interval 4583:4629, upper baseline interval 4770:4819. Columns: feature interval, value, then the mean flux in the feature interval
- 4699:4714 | 0.80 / 36.1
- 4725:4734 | 0.46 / 36.5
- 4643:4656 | 0.47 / 36.3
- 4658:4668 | 0.32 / 36.5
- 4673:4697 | -0.02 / 38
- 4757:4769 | 0.25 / 37.9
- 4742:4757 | -0.26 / 39.3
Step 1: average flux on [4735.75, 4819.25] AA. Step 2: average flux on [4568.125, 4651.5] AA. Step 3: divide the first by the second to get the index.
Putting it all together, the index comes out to 1.05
